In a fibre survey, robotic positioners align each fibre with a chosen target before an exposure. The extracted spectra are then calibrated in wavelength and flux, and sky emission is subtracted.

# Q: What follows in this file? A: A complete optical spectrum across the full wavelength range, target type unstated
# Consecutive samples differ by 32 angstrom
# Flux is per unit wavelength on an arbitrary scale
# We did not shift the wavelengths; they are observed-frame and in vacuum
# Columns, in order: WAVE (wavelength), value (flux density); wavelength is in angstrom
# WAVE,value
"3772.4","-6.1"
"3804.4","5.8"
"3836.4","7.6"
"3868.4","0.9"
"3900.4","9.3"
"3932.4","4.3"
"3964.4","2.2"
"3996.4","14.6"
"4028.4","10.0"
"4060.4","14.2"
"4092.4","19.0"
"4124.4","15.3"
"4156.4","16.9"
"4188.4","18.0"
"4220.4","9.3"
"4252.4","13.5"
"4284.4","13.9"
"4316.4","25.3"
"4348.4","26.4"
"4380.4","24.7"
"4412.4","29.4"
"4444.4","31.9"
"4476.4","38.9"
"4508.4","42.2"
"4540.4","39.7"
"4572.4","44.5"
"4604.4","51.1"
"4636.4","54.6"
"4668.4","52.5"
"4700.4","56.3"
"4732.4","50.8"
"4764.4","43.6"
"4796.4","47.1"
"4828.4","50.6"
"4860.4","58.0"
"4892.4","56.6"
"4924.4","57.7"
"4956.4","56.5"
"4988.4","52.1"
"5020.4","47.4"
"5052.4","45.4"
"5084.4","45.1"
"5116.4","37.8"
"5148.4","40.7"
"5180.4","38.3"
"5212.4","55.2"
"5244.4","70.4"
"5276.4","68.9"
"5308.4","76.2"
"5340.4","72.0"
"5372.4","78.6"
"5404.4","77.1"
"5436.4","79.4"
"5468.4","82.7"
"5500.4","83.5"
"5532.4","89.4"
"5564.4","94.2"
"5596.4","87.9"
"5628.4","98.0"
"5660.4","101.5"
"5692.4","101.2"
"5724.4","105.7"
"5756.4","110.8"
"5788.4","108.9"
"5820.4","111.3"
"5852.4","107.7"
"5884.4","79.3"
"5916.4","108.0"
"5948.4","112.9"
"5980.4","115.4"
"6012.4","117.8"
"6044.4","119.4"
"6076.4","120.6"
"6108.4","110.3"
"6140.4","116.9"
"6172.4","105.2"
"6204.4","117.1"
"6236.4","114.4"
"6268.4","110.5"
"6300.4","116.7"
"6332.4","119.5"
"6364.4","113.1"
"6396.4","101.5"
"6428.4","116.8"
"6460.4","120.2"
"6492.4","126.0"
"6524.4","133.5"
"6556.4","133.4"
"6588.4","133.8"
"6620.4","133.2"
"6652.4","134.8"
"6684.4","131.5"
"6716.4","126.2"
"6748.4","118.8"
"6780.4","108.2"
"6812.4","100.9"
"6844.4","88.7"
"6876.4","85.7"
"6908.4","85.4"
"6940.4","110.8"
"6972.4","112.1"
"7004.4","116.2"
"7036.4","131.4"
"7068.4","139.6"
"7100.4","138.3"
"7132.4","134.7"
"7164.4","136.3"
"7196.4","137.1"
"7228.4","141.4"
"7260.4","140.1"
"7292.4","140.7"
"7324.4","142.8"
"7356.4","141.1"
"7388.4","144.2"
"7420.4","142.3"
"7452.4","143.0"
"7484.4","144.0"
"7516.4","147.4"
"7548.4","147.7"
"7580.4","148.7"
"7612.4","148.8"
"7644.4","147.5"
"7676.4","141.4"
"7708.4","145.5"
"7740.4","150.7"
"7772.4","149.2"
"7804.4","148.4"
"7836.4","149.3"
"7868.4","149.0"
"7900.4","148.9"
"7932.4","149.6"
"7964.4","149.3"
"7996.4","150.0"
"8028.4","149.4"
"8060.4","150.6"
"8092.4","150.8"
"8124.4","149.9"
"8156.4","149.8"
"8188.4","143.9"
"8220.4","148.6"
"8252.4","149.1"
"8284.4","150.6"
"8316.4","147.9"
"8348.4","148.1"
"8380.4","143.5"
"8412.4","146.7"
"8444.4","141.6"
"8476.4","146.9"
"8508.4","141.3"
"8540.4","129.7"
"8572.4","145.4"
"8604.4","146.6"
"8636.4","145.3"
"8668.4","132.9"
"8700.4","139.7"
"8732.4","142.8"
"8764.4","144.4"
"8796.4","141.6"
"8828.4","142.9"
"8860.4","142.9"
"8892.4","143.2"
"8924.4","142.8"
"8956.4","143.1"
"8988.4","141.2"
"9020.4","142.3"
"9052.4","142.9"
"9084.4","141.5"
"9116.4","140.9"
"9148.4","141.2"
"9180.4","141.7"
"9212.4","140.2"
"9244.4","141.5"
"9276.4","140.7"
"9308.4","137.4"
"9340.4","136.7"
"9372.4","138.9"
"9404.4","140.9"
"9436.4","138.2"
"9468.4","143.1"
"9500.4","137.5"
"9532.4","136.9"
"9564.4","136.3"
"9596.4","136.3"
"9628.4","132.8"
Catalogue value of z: 0.000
